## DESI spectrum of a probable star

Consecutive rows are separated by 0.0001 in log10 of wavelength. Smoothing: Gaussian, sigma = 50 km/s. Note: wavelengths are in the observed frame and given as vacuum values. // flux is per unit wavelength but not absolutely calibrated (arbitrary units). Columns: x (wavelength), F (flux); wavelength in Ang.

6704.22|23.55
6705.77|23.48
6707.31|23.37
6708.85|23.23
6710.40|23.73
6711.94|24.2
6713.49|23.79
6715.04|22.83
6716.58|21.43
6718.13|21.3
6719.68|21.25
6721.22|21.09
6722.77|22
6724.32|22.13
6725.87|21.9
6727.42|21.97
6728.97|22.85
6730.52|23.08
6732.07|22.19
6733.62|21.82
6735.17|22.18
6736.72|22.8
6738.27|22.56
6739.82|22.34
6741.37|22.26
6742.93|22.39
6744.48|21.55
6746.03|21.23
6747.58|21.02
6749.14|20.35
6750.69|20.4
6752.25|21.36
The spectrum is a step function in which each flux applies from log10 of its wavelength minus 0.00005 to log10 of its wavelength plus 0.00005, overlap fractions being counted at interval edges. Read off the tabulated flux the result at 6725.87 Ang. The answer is 21.9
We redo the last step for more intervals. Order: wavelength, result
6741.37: 22.26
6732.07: 22.19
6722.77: 22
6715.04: 22.83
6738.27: 22.56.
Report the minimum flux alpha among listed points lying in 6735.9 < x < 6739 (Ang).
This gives 22.56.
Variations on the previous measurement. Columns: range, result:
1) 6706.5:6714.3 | 23.23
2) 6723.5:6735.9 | 21.82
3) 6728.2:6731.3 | 22.85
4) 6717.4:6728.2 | 21.09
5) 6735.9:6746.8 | 21.23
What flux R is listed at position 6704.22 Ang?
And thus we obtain 23.55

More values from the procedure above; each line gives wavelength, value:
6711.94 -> 24.2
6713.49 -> 23.79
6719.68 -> 21.25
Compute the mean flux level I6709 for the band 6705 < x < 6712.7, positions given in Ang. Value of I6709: 23.6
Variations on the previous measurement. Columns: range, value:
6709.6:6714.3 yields 23.9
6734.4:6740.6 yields 22.5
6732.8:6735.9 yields 22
